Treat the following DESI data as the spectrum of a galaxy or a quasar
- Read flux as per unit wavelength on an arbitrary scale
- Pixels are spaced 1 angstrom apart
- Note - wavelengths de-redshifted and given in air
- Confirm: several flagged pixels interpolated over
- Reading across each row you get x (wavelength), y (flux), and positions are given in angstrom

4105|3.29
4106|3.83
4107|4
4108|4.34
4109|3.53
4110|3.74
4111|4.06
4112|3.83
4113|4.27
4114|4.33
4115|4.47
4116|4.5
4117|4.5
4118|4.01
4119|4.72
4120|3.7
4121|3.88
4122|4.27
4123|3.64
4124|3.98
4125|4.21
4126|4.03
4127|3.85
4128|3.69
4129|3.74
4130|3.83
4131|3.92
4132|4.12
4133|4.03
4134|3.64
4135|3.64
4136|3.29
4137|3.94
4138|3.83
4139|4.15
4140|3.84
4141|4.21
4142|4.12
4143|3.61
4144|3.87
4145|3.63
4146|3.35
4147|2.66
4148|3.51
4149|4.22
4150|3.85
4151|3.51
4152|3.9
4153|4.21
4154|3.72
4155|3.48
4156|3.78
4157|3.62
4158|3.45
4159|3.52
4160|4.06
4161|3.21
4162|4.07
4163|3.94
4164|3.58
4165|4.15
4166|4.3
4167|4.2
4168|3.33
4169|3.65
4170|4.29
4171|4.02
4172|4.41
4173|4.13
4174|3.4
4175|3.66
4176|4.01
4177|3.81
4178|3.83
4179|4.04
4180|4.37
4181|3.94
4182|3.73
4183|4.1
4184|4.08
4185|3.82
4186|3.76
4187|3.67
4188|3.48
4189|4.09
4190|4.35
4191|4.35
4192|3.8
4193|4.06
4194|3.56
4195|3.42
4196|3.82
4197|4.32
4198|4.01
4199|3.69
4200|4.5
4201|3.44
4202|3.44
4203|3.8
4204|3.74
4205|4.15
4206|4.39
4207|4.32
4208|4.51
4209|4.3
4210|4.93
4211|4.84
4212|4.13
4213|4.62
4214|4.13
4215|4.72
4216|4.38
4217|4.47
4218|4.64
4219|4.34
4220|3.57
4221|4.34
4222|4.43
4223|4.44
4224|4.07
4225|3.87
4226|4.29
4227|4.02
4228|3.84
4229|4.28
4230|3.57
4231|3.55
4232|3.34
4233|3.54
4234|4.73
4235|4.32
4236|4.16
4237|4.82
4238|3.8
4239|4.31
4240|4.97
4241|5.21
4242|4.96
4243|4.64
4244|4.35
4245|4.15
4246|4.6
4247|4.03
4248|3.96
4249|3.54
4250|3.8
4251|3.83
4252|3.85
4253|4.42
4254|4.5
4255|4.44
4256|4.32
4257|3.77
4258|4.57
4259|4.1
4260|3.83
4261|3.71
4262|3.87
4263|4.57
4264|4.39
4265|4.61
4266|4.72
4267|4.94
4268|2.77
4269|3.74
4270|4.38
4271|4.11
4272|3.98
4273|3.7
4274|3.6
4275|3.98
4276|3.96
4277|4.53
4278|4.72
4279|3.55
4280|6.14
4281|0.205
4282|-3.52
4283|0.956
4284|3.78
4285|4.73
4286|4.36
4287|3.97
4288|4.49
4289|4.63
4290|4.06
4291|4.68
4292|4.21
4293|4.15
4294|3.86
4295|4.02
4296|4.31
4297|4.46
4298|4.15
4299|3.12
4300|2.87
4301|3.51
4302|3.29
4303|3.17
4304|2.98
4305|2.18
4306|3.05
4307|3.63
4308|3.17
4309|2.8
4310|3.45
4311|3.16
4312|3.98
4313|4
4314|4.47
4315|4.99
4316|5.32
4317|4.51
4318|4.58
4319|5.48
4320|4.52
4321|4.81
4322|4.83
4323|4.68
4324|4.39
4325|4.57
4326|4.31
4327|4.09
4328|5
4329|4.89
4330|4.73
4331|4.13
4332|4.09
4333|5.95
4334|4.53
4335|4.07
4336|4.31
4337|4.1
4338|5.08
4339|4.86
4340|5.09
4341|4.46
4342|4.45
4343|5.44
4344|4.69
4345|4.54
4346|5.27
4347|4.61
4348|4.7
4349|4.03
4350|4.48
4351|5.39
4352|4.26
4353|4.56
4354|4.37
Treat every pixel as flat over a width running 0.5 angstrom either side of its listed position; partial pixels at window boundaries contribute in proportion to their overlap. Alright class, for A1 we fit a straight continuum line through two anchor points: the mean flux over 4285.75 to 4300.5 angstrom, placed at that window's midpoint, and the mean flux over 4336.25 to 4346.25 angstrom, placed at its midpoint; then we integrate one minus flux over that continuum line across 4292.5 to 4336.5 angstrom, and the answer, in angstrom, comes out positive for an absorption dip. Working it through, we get 3.0 angstrom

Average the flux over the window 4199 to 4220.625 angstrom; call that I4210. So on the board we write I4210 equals 4.24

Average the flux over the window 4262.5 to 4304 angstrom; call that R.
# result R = 3.74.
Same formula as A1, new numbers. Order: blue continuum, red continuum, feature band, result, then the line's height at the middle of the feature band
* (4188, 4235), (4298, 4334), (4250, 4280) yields -0.4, 4.1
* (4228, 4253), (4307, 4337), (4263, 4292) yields 3.6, 4.27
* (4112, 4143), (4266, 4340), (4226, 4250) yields -1.3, 3.99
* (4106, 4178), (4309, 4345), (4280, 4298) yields 3.8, 4.41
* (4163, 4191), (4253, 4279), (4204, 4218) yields -1.4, 4.02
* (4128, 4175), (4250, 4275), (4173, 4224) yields -1.9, 3.93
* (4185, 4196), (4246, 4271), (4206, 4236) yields -1.9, 3.97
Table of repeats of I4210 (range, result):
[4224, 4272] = 4.17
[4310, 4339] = 4.54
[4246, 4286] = 3.79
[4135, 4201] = 3.85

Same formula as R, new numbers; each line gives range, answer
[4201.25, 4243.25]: 4.25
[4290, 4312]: 3.56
